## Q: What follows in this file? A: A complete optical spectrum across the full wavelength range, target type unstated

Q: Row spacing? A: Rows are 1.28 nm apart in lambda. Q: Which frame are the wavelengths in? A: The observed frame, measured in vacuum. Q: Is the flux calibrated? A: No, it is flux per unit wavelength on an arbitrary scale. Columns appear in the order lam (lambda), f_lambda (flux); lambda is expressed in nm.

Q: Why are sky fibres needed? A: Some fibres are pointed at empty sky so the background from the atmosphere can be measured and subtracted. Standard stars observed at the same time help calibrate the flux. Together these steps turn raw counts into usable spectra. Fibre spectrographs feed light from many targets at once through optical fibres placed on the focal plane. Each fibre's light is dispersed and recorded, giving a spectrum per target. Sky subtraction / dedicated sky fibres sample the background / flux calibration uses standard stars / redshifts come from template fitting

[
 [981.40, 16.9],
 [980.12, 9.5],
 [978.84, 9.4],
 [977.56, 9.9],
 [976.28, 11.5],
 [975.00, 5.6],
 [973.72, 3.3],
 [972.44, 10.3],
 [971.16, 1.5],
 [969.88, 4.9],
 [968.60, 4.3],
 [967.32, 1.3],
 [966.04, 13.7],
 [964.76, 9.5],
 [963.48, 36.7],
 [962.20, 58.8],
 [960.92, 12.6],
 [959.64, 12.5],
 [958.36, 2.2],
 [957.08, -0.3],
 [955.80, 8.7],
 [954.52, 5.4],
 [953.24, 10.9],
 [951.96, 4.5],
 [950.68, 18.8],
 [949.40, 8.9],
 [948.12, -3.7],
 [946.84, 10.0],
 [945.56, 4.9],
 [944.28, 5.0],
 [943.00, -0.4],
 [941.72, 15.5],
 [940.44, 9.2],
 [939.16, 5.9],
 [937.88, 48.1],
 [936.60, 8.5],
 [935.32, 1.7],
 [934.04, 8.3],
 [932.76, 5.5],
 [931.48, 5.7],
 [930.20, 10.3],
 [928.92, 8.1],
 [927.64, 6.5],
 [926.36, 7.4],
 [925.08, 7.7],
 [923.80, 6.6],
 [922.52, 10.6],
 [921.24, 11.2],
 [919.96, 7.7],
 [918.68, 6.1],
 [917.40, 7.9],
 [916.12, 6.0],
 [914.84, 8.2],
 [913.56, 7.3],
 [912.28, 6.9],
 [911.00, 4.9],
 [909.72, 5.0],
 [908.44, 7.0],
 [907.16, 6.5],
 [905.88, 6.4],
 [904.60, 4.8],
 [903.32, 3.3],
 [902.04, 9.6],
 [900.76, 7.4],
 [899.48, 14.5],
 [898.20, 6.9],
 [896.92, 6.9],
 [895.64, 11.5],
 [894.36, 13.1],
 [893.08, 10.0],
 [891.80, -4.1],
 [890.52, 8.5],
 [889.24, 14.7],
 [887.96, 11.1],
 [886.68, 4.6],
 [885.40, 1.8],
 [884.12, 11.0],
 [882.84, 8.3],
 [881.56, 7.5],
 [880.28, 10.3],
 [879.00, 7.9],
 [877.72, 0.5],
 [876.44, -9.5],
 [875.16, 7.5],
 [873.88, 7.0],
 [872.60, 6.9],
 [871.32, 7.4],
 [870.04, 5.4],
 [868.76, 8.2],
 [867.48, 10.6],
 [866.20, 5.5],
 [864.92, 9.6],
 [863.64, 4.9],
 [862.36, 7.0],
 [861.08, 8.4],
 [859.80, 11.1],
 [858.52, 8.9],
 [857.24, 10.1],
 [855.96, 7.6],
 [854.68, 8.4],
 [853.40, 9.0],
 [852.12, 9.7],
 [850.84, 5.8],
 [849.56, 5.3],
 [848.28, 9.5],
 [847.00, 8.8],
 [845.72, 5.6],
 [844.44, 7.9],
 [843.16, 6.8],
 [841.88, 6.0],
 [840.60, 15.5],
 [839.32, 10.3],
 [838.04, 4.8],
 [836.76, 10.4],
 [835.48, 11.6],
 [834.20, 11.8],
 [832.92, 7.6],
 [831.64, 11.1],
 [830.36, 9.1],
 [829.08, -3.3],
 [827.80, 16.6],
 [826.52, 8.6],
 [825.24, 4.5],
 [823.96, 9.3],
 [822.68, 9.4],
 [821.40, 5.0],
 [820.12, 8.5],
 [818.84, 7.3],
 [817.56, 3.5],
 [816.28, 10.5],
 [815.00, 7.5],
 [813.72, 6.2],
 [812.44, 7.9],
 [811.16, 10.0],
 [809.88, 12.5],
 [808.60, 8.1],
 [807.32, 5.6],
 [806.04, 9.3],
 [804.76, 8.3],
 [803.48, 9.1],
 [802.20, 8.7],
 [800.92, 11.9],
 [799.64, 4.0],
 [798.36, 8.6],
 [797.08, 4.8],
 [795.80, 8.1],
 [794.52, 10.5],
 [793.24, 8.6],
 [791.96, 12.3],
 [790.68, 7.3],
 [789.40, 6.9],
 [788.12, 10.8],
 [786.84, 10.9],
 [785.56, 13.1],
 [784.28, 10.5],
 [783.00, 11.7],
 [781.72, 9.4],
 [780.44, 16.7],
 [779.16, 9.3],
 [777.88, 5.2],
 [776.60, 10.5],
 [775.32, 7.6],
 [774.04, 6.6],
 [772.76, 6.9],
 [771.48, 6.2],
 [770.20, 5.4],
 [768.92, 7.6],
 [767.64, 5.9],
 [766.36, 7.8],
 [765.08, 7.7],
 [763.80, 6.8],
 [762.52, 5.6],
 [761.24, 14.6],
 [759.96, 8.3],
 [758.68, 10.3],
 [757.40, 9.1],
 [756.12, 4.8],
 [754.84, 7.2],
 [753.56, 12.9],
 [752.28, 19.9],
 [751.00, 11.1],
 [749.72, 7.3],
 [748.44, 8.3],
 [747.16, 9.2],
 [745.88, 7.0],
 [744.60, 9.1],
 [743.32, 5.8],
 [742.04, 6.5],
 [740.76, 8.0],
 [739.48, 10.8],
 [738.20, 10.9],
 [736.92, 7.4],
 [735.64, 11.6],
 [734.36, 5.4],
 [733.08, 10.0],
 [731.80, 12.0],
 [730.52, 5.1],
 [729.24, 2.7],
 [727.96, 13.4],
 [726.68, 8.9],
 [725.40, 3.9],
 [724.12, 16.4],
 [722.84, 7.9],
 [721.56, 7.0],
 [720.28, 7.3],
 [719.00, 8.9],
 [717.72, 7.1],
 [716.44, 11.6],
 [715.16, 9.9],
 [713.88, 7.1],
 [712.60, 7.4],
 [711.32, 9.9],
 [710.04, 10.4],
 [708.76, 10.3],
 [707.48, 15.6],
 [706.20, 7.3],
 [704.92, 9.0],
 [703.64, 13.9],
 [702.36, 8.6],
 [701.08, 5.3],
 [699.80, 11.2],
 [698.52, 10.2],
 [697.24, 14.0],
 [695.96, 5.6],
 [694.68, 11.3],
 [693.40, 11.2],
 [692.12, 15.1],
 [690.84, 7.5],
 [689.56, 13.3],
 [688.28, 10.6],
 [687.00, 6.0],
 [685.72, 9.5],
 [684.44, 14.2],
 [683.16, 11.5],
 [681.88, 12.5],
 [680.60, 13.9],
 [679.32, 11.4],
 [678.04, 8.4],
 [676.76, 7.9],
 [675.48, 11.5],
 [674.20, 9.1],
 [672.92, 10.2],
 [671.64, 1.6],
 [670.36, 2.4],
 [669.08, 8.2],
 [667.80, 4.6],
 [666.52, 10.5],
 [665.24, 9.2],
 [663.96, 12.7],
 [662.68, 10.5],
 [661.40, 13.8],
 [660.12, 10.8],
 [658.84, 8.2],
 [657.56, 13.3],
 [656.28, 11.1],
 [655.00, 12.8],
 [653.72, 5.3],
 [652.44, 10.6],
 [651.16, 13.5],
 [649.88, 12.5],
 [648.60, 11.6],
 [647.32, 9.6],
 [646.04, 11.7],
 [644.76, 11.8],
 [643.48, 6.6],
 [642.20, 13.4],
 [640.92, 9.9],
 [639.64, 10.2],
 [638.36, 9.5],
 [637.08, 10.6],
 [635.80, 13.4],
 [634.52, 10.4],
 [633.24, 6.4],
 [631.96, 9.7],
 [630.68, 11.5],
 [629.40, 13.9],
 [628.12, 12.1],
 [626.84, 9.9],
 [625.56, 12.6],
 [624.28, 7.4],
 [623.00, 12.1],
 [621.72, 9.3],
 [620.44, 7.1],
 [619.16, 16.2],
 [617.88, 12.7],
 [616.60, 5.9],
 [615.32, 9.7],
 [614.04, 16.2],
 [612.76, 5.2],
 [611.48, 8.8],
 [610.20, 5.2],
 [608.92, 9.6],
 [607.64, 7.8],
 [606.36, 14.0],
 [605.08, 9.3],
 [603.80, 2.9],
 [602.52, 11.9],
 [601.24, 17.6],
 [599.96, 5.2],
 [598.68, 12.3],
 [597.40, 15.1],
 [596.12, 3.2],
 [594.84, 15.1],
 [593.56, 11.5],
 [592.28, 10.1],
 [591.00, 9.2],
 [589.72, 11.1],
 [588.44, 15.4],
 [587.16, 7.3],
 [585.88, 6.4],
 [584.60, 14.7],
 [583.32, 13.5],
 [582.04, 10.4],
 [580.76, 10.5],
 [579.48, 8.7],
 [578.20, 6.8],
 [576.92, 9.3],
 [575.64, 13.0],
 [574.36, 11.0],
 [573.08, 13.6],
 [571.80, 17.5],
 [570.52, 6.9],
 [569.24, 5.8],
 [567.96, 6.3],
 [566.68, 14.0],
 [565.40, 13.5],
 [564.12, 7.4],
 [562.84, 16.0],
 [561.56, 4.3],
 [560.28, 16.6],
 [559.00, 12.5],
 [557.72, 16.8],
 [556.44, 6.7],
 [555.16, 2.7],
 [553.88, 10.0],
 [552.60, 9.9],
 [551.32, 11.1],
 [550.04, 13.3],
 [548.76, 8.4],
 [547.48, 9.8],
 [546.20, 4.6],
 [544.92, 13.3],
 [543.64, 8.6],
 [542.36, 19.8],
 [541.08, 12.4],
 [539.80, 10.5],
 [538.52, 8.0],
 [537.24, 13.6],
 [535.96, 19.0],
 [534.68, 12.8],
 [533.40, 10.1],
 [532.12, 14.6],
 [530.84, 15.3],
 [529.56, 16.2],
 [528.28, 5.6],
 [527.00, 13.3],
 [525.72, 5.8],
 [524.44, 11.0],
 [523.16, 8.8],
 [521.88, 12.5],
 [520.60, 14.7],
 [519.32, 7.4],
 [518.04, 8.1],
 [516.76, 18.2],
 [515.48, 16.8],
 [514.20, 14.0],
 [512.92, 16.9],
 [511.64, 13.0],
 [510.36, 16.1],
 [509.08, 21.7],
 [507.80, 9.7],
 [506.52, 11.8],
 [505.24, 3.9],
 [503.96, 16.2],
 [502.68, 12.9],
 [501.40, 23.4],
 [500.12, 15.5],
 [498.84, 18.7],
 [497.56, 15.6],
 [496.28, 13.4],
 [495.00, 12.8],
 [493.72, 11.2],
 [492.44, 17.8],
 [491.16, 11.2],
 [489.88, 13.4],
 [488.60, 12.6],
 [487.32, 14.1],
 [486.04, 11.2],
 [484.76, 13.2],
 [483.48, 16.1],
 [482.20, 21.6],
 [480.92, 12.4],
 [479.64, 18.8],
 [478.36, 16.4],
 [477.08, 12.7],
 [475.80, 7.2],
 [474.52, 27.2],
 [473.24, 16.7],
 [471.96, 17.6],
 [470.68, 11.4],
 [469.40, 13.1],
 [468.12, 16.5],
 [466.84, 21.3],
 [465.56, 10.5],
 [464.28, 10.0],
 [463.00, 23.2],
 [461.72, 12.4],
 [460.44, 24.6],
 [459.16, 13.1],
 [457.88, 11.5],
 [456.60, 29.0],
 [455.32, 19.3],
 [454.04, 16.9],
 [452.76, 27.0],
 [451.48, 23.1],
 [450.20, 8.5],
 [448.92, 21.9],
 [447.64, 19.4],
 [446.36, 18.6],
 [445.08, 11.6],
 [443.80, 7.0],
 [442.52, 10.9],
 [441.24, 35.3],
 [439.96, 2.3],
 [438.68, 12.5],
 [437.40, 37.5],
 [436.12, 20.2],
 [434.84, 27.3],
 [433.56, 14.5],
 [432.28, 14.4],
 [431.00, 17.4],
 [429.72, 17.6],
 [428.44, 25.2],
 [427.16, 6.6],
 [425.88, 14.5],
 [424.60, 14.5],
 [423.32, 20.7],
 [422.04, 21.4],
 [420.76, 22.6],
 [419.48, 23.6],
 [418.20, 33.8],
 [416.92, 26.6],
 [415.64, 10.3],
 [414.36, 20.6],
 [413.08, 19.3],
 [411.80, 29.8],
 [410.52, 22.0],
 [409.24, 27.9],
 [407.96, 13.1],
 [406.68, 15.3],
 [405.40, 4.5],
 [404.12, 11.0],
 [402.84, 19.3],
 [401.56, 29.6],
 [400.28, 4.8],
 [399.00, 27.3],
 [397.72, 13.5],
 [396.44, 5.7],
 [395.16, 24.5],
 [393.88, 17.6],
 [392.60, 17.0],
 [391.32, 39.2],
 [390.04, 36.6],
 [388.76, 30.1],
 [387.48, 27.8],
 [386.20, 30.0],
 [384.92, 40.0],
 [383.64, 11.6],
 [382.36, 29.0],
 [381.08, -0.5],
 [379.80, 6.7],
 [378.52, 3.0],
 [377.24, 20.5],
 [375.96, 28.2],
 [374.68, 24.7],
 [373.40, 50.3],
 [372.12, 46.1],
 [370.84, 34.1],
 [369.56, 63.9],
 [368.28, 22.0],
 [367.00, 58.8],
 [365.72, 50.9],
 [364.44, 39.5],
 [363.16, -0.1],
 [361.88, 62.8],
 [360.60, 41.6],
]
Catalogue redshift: 1.58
